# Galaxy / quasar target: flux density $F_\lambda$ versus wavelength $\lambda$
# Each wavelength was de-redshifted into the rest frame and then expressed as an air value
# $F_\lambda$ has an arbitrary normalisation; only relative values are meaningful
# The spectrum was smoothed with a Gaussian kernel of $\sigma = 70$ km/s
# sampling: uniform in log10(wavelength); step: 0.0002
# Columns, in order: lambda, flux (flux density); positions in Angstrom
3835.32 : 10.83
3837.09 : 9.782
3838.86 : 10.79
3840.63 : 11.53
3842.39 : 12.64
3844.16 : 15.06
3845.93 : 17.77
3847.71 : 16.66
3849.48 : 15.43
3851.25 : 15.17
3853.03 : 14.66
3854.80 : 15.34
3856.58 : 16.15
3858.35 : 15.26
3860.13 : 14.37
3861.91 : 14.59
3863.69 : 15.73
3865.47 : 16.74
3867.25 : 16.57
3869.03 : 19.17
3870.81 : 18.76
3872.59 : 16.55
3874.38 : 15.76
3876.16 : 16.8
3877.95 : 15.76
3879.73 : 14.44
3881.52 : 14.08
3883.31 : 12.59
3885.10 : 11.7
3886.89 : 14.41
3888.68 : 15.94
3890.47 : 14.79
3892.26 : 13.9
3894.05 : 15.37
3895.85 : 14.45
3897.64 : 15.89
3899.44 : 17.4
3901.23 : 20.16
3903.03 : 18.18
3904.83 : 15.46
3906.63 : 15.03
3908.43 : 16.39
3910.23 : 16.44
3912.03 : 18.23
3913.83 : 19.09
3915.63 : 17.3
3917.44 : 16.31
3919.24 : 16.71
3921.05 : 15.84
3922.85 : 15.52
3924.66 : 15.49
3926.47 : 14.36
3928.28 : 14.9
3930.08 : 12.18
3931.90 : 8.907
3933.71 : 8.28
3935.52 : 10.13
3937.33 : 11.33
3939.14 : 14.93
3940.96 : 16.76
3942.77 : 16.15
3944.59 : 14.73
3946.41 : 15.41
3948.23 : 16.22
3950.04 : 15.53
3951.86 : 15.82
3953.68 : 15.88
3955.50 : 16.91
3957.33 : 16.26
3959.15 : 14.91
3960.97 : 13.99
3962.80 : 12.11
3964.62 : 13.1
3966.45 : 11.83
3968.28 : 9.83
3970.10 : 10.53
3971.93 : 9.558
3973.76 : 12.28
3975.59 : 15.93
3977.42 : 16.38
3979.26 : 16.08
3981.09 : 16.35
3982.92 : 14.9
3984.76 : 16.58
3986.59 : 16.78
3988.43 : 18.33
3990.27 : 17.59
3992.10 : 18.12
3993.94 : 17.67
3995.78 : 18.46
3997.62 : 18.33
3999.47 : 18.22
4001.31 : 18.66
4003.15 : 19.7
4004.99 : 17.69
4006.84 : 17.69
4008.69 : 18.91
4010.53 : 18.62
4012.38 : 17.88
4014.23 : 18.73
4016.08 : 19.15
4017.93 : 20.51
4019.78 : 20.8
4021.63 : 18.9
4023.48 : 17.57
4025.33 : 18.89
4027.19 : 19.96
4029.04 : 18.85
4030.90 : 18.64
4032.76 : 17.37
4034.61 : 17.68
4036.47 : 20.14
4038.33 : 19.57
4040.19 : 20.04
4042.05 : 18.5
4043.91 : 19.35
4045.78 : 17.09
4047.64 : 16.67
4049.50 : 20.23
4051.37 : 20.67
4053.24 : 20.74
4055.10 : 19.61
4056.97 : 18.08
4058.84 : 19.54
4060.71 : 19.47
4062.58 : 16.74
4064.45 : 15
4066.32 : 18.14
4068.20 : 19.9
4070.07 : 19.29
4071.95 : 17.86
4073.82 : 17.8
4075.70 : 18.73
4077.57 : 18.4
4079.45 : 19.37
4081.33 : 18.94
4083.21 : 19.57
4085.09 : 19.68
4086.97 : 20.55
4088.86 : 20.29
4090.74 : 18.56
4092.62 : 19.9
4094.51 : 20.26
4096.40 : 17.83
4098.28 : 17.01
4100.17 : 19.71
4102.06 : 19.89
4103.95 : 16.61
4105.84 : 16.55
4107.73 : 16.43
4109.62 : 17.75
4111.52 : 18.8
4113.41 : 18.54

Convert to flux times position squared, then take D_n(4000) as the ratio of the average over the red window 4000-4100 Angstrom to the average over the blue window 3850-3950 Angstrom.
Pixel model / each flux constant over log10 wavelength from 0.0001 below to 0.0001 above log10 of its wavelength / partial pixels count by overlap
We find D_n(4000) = 1.33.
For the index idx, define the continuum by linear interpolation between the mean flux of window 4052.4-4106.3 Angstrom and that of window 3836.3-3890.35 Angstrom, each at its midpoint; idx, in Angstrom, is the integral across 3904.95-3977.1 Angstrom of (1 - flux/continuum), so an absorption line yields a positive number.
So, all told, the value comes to 8.5 Angstrom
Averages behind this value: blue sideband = 15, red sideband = 18.8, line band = 14.4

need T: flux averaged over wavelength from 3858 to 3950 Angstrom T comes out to 15.3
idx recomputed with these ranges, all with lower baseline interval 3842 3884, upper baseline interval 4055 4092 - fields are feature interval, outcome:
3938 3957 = 1.29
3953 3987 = 6.10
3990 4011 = -0.72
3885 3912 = 0.56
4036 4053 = -0.77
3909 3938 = 3.66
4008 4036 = -1.29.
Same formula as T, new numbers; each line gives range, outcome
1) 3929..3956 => 13.9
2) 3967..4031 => 17.2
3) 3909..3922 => 17.1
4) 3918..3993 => 14.5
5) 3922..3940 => 12.6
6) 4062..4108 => 18.6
